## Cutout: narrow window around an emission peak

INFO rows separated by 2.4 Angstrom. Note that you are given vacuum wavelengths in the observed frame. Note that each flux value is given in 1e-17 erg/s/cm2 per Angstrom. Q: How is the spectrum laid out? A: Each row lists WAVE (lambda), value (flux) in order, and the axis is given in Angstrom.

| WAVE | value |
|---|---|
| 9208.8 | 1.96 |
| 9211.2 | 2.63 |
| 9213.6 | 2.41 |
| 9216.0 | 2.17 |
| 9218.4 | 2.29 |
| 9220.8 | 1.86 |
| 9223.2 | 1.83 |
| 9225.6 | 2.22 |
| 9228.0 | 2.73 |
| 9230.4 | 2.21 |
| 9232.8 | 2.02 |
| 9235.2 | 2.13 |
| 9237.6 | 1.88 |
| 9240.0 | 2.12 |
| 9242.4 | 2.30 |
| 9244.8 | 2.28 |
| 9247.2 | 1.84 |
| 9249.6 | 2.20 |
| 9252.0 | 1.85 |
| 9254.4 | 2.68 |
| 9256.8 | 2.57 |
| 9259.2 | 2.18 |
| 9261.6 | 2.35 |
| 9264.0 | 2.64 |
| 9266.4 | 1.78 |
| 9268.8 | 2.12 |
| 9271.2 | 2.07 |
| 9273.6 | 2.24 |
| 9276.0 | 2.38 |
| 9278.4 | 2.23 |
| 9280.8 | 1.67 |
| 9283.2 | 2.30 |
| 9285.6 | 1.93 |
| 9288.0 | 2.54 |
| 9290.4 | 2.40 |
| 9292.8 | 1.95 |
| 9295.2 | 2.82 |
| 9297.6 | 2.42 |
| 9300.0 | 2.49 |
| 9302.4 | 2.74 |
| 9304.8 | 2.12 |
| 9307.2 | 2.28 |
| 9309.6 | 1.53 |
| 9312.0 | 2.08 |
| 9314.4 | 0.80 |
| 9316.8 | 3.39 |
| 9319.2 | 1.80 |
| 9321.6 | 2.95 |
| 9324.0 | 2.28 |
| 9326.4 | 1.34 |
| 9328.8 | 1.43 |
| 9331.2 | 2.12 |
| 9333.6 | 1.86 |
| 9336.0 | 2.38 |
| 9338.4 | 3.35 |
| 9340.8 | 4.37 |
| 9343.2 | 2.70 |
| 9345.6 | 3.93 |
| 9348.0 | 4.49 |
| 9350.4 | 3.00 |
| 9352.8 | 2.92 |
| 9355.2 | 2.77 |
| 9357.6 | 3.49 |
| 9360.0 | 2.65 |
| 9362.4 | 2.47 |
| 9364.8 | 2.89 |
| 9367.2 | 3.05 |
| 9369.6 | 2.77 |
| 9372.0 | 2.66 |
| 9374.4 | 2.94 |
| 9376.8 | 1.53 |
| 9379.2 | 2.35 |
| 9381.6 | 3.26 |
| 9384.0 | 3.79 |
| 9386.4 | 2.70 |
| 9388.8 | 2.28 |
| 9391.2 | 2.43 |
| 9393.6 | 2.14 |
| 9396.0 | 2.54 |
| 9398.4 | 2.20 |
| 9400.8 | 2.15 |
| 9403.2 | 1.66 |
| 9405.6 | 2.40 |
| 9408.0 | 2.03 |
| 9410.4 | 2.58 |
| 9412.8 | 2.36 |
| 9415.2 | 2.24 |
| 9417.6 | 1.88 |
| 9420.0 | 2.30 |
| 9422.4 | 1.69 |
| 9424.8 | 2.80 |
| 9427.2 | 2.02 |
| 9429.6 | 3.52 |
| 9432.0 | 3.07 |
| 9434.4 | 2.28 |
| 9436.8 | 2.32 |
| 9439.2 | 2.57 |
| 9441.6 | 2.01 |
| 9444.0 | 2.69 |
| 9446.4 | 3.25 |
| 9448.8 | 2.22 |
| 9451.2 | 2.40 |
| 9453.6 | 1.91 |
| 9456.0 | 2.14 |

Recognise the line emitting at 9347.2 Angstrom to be [S II] 6716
